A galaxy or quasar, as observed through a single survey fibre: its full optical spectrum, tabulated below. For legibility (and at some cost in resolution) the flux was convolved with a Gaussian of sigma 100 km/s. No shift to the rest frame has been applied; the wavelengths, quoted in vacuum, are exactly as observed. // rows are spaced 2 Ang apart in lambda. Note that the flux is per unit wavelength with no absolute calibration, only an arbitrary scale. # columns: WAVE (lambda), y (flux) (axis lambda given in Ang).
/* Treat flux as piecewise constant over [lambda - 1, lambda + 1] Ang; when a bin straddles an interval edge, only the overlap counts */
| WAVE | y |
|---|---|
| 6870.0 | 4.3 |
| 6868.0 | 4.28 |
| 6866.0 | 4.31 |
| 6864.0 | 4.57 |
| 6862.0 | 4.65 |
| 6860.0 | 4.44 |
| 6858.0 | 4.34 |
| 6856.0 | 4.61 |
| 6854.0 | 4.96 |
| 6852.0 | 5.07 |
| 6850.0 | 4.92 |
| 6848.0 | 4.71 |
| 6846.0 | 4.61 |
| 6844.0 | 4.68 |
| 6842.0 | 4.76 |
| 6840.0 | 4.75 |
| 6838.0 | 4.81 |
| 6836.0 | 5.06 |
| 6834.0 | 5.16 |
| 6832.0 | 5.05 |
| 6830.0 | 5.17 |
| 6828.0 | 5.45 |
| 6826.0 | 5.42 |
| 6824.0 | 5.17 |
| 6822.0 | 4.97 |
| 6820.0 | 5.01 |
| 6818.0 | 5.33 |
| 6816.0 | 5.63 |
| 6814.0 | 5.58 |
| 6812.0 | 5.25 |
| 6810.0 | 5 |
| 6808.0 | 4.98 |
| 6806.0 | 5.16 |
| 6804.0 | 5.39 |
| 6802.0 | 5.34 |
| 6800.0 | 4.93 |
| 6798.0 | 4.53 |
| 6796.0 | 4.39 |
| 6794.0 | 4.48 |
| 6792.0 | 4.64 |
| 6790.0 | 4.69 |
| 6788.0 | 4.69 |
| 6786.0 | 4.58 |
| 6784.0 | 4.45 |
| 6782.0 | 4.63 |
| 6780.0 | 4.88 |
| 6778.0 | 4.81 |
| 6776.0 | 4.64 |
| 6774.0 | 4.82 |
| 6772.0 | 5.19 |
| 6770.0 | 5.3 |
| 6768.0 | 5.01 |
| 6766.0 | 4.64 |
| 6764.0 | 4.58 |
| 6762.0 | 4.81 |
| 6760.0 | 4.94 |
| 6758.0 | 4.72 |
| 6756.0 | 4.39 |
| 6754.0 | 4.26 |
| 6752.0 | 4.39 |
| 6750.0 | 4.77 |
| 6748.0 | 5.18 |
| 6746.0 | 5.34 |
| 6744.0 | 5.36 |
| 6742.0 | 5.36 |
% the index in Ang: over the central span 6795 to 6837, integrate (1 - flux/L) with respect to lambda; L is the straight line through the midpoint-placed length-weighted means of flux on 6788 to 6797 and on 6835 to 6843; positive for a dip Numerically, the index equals -3.9 Ang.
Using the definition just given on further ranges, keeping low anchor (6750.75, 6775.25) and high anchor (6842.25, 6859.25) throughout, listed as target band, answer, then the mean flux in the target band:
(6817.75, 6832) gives -1.38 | 5.2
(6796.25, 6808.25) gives -0.69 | 5.02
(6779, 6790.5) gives 0.23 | 4.65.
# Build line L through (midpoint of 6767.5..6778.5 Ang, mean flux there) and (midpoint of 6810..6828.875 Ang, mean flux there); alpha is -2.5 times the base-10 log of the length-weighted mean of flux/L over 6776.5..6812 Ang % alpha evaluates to 0.07 mag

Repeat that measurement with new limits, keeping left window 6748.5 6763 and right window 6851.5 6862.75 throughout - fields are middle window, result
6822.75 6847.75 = -0.08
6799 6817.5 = -0.13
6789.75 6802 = -0.01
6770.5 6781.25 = -0.06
